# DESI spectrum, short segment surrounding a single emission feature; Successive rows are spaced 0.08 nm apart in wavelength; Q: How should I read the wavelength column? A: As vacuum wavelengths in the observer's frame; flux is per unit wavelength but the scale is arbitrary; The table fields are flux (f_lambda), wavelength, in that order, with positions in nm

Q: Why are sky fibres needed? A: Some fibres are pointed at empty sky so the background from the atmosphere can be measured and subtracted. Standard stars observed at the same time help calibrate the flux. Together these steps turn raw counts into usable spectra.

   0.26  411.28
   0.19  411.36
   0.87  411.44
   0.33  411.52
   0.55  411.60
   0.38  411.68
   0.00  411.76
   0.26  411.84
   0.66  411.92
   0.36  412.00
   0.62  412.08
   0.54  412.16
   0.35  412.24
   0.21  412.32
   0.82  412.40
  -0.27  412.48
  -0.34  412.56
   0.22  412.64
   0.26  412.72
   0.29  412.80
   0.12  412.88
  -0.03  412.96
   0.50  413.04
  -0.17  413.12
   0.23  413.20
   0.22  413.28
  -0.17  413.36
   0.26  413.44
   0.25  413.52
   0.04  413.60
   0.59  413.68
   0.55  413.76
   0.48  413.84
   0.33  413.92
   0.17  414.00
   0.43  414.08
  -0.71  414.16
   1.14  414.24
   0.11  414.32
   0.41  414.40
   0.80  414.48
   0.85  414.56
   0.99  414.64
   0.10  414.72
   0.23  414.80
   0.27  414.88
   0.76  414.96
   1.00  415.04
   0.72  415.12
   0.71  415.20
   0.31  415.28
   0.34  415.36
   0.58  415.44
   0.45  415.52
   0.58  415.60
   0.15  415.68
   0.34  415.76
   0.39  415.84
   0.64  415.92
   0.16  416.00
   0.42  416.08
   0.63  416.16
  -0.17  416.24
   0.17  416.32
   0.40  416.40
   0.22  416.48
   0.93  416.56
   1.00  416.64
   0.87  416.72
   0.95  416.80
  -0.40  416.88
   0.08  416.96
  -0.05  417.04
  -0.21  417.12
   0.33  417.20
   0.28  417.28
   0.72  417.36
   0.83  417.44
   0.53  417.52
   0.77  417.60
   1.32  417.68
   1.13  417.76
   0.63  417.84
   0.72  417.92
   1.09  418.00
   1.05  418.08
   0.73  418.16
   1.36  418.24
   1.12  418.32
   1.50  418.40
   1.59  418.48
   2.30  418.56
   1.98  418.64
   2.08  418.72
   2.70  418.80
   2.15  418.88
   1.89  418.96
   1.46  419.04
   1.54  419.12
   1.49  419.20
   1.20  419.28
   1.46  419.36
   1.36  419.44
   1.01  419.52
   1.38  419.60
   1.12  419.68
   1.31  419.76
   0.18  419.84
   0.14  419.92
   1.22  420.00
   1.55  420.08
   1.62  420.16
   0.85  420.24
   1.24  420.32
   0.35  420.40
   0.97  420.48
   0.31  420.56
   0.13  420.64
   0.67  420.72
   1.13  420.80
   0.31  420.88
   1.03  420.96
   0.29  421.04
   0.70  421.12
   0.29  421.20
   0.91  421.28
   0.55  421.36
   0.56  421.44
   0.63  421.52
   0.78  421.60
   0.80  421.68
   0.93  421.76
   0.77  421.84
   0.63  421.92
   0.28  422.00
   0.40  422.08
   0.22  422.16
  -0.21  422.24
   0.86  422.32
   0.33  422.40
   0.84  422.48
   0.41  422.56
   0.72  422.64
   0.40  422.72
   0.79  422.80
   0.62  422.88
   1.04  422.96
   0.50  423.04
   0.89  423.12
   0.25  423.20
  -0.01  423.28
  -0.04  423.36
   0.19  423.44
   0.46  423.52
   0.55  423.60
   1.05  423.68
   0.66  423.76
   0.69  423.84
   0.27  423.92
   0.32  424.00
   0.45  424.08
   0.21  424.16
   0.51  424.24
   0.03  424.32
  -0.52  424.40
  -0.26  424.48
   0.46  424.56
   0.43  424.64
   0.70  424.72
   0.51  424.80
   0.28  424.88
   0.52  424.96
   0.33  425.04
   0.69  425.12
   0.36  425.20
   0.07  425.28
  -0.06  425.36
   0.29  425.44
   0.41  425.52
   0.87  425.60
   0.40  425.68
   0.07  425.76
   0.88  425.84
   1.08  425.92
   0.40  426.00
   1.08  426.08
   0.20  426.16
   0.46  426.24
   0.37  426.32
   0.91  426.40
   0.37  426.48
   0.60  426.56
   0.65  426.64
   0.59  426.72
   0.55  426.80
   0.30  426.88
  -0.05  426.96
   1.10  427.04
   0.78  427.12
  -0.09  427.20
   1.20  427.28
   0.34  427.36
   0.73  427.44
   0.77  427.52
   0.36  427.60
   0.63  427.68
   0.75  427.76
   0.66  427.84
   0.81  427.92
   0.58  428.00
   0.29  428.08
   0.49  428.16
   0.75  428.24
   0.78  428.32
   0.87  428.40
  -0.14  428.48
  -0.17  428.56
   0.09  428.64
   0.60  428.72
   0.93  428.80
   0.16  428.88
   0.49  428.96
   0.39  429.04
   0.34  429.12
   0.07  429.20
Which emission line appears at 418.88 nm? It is Lyman alpha 1216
